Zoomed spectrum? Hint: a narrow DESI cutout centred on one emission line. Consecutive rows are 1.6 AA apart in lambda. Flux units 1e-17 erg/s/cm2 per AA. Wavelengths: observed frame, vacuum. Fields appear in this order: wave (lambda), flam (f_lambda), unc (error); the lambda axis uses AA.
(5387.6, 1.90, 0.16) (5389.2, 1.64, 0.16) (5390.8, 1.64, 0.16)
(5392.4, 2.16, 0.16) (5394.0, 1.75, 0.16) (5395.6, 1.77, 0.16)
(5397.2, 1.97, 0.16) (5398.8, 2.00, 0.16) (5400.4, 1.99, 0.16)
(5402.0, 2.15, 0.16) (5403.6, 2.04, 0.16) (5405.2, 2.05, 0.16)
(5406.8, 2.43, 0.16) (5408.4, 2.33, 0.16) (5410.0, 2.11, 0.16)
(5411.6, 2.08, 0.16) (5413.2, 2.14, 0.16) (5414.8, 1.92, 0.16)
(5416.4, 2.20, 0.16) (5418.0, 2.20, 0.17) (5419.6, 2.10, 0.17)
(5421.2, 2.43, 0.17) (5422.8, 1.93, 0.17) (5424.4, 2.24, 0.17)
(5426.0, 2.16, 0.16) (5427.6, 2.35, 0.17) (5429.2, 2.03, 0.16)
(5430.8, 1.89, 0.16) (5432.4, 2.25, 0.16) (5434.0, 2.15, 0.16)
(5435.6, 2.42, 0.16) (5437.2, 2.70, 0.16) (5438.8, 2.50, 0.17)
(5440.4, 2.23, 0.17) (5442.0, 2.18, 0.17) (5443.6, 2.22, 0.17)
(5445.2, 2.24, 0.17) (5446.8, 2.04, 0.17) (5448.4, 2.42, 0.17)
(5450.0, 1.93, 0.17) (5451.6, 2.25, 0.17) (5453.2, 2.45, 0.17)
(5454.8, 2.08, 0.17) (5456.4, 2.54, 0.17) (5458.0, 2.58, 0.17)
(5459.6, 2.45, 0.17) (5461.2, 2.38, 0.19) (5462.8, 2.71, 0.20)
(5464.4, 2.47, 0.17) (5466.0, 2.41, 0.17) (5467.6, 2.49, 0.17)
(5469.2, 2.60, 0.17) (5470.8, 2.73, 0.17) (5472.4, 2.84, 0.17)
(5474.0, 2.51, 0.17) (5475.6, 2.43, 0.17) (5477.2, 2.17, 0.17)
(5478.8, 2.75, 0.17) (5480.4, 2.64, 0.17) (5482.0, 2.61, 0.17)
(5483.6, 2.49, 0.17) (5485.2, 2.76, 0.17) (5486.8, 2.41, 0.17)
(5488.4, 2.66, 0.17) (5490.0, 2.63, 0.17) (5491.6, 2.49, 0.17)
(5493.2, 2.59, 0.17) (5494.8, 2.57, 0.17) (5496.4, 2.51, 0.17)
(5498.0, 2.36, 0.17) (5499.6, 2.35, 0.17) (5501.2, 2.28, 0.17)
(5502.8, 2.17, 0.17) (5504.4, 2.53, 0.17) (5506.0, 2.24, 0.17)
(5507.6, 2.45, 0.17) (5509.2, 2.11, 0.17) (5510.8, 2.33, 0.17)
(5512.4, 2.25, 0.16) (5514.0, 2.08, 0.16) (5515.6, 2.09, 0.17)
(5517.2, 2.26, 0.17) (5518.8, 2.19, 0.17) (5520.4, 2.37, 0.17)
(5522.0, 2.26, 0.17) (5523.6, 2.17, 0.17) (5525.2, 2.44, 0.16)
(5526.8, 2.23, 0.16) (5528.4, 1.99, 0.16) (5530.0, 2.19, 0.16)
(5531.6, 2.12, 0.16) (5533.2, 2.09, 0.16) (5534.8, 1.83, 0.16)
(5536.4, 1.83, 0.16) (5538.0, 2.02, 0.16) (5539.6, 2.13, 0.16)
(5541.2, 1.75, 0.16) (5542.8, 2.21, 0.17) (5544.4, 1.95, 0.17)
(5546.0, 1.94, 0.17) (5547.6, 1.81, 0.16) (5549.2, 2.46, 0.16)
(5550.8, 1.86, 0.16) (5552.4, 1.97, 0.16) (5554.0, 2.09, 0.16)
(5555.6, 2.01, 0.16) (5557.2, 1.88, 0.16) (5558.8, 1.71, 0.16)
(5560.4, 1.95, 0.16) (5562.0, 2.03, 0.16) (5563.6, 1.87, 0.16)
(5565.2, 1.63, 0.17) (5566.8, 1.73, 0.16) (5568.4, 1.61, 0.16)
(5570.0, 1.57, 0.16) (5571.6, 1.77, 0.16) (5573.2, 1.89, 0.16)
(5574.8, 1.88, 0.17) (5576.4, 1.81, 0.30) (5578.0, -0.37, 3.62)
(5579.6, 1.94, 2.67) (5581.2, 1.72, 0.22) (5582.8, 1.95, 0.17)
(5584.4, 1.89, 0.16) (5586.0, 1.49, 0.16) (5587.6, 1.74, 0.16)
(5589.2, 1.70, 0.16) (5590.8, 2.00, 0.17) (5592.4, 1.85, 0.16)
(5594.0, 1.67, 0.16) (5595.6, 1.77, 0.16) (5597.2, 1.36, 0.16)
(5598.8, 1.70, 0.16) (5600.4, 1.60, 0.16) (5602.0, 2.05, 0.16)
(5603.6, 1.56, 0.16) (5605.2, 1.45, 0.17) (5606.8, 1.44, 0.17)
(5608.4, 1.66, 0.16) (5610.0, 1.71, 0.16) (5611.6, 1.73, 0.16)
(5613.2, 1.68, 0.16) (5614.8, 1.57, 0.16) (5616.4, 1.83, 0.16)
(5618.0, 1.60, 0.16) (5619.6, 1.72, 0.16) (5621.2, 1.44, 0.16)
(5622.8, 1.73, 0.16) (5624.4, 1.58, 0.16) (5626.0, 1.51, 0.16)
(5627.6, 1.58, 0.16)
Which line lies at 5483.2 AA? C III] 1909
